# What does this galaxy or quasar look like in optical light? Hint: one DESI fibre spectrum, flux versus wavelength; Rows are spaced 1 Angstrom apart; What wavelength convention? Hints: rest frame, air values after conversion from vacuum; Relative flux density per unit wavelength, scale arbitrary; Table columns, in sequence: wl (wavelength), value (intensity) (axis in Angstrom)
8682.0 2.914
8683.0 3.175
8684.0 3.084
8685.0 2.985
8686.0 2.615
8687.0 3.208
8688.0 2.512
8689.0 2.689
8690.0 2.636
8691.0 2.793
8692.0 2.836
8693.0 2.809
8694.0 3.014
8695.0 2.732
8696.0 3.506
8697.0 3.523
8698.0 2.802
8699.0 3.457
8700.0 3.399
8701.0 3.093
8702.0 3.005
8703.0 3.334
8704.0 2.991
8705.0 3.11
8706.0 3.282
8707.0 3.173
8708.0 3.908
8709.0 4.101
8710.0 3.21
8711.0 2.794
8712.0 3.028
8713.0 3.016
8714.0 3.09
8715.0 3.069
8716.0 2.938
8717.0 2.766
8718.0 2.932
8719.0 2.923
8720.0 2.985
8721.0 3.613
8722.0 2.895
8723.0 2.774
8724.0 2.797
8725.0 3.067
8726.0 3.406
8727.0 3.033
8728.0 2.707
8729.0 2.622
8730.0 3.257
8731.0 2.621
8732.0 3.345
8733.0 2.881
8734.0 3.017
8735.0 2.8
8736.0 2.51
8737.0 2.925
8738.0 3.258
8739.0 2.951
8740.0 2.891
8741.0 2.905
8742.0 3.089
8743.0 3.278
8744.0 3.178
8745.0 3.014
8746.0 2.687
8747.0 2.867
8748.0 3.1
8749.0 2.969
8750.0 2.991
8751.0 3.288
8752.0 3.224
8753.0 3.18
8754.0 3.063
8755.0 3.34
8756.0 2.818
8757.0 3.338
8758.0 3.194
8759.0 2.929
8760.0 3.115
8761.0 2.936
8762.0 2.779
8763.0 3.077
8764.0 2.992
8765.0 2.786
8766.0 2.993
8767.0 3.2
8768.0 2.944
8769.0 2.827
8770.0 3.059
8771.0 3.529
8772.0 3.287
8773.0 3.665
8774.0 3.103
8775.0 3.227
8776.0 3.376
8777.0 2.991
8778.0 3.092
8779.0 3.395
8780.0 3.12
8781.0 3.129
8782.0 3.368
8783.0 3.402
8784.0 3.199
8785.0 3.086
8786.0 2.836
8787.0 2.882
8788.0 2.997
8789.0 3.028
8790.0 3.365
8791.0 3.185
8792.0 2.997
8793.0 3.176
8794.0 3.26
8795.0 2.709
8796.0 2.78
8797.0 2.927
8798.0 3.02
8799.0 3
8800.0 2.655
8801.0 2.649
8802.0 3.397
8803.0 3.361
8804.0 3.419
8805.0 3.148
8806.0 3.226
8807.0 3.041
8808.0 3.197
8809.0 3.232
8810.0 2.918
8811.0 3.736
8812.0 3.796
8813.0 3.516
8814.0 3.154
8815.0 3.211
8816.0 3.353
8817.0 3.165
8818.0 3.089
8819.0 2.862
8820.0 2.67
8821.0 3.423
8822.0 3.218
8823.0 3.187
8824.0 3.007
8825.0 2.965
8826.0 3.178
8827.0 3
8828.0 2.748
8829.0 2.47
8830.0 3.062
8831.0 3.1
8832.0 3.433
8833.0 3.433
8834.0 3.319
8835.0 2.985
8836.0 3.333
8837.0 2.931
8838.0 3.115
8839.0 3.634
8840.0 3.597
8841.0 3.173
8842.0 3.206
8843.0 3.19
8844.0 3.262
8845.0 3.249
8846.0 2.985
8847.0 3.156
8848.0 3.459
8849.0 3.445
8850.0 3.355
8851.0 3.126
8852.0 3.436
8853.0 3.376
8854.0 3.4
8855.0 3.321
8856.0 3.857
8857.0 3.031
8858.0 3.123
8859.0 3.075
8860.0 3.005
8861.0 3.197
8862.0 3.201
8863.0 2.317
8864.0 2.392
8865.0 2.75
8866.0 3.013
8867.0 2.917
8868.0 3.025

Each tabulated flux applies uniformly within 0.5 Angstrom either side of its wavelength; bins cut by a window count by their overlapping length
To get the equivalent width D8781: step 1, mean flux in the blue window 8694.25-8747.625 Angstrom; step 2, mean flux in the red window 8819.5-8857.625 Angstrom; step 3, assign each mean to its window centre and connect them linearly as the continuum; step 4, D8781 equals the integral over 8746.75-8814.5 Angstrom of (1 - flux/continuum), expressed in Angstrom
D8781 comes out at 0.2 Angstrom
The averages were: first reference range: 3.07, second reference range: 3.21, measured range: 3.13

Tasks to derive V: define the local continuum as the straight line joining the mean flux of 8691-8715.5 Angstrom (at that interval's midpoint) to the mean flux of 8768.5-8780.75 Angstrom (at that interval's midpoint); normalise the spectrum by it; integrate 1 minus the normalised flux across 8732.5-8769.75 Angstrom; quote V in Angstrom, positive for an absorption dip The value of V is 2.3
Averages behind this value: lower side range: 3.17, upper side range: 3.22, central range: 3.01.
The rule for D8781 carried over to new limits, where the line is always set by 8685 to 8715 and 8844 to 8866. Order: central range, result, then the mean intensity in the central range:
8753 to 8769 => 0.4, 3.03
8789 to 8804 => 0.4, 3.05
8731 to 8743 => 0.6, 2.96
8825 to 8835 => 0.2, 3.07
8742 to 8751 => 0.2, 3.03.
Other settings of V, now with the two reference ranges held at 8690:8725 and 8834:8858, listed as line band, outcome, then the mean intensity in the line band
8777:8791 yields 0.3 Angstrom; 3.14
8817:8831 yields 1.1 Angstrom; 3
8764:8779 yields 0.2 Angstrom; 3.15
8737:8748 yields 0.5 Angstrom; 3.01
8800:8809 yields 0.2 Angstrom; 3.15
